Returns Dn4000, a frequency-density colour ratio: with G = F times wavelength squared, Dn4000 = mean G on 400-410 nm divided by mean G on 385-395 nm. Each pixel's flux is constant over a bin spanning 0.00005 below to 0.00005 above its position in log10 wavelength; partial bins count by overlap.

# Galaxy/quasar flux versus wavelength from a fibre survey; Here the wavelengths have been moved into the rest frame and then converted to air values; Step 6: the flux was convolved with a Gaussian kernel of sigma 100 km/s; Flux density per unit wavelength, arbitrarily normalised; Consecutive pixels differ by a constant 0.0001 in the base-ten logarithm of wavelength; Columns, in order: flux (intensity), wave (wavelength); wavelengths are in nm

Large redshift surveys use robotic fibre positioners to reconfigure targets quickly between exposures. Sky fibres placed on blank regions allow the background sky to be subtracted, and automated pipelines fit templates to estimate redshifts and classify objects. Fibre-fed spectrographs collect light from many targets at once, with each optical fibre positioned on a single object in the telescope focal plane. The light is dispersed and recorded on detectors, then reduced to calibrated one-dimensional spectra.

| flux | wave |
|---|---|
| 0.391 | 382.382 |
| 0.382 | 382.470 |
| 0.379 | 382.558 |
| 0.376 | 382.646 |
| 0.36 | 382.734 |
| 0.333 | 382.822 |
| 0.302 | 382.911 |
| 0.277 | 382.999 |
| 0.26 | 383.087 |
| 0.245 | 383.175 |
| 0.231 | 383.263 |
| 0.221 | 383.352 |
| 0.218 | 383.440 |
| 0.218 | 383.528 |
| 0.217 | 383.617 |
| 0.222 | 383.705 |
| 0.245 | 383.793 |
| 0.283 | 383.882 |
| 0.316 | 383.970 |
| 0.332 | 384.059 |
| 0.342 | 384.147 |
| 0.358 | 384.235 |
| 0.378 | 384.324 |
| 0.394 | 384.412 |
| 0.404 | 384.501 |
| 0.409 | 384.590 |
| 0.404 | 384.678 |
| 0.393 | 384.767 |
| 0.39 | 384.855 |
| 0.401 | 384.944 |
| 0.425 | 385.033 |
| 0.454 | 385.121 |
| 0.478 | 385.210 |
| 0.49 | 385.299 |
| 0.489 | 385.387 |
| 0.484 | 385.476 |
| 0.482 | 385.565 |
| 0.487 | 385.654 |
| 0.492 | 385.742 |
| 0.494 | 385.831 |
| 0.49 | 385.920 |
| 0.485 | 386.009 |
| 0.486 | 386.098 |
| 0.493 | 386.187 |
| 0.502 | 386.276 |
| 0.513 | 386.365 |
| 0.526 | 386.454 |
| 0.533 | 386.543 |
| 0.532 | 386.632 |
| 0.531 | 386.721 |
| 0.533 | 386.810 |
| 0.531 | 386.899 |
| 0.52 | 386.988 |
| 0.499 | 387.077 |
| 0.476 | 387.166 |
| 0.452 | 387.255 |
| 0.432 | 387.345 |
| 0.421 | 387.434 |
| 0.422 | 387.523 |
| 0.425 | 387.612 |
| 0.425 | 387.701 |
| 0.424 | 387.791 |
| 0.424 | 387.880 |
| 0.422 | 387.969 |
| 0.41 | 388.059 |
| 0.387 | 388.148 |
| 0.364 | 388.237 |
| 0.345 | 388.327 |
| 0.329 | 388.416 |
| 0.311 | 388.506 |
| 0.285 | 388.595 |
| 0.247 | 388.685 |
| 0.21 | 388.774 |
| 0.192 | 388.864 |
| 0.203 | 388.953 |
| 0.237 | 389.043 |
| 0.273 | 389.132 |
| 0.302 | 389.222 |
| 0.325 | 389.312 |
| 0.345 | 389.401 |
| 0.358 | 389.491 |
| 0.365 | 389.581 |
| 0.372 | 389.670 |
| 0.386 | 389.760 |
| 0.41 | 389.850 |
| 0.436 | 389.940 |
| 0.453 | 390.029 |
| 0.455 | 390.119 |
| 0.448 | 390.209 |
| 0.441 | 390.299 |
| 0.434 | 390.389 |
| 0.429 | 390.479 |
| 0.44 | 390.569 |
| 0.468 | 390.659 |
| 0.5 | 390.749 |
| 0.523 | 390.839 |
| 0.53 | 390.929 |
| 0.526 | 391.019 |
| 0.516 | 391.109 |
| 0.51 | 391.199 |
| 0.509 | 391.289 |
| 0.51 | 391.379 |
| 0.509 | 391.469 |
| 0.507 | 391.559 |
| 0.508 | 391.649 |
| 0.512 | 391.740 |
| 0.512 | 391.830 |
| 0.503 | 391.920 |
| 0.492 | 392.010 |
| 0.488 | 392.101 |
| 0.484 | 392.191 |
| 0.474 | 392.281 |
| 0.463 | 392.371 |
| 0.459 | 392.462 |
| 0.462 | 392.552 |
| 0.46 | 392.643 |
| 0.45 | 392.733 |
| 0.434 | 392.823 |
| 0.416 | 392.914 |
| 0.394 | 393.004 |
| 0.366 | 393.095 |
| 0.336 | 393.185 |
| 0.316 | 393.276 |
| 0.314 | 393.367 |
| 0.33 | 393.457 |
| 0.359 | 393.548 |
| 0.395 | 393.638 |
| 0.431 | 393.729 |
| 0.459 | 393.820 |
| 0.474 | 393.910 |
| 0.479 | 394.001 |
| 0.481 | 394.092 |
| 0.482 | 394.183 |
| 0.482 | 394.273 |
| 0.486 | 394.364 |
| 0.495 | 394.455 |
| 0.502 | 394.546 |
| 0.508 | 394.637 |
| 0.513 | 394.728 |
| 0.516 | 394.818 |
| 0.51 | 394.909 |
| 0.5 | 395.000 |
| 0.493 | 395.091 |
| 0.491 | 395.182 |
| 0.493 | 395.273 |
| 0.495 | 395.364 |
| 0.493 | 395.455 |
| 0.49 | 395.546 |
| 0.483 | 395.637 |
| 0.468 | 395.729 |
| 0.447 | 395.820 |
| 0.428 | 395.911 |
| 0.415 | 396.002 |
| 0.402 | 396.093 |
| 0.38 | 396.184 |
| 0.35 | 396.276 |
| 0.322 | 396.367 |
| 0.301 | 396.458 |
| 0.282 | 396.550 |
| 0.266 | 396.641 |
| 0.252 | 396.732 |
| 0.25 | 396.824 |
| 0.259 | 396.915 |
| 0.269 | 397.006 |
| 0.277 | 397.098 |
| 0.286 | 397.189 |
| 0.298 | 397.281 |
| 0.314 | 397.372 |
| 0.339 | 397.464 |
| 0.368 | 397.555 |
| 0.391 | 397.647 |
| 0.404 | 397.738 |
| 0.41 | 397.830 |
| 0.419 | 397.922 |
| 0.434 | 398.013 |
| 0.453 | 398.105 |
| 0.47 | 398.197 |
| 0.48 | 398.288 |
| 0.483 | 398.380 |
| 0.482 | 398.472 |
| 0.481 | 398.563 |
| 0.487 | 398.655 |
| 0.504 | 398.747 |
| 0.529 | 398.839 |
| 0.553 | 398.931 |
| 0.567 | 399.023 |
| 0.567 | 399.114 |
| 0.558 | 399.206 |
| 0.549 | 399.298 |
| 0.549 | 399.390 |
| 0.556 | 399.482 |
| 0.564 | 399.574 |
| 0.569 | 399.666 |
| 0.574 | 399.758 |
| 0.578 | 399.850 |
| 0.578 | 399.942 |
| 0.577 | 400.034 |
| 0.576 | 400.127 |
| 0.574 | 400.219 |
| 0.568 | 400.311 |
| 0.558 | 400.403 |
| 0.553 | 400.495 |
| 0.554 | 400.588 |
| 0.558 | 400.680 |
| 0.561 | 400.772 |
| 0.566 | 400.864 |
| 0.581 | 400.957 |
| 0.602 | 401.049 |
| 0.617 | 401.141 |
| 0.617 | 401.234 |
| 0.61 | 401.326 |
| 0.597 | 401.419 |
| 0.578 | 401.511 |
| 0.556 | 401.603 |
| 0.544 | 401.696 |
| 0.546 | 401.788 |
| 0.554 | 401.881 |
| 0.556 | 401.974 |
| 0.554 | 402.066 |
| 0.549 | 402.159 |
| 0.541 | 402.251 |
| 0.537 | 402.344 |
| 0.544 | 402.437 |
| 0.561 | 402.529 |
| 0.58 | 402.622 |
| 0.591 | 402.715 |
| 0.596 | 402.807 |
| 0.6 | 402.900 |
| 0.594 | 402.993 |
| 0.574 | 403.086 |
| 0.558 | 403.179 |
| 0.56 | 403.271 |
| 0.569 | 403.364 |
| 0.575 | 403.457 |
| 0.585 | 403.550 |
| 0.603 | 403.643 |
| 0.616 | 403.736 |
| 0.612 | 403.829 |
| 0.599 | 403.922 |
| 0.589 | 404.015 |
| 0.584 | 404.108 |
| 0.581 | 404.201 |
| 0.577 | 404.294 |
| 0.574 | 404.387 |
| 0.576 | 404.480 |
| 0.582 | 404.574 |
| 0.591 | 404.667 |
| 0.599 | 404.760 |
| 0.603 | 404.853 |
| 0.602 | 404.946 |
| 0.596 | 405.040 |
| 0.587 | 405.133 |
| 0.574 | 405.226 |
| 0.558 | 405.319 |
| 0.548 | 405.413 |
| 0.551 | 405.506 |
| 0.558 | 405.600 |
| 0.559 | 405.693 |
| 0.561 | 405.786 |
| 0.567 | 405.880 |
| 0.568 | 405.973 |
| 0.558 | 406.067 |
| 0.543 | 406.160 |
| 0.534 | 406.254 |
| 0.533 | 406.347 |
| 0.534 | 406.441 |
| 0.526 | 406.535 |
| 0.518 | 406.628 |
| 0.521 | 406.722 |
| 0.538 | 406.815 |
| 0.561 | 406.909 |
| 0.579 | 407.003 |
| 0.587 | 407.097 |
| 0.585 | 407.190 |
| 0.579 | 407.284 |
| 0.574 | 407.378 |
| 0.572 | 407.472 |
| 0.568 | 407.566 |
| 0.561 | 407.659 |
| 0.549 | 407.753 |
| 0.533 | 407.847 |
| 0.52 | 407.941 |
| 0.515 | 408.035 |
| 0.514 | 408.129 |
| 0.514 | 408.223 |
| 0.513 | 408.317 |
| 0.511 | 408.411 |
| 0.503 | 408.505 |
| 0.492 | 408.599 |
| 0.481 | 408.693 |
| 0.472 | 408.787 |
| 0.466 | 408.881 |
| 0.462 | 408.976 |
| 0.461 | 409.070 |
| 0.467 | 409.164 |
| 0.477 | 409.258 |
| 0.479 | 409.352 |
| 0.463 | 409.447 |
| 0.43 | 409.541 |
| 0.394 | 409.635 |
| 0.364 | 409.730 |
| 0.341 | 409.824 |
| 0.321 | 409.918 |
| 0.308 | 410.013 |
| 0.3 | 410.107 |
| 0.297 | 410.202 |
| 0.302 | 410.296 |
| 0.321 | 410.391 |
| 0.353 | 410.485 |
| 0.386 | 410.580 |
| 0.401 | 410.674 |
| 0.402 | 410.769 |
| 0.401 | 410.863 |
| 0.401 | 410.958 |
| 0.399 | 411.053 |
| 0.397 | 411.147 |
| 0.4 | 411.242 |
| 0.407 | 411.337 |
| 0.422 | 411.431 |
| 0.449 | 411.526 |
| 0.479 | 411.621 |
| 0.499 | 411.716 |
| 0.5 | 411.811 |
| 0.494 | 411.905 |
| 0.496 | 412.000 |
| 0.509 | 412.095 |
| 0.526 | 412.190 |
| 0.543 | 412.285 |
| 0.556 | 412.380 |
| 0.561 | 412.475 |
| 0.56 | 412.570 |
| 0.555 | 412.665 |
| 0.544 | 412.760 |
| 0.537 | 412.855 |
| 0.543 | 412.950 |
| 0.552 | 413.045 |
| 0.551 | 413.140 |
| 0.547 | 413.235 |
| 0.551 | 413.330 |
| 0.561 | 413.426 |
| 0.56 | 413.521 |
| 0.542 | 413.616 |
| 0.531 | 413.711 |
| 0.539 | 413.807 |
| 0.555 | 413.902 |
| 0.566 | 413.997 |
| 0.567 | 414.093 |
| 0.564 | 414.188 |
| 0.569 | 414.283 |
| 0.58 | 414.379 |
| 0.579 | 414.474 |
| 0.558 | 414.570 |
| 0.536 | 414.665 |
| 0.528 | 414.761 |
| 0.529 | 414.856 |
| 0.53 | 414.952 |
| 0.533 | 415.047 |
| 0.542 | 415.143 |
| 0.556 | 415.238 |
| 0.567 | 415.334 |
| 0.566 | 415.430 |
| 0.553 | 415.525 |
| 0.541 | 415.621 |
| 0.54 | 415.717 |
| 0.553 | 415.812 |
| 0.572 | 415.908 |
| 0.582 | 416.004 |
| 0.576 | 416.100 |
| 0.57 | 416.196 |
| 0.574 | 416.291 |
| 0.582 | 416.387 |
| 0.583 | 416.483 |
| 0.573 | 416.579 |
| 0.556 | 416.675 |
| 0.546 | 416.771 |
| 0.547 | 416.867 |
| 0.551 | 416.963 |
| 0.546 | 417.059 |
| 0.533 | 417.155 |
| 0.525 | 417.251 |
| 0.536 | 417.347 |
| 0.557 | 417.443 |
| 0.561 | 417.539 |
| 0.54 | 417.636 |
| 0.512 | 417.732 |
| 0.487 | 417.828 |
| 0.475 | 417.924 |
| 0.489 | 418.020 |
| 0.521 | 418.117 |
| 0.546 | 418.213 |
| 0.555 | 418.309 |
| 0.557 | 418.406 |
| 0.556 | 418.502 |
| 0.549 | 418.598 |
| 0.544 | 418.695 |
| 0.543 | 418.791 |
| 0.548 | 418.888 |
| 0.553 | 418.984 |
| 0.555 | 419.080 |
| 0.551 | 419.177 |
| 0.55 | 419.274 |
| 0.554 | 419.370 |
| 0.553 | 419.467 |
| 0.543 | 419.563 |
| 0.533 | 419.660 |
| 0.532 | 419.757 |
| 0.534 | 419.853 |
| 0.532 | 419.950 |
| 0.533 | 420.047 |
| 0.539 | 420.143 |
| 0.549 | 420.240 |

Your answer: 1.34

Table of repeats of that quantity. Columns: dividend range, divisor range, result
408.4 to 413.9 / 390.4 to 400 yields 1.11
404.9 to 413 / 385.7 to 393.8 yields 1.26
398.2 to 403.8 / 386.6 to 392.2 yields 1.40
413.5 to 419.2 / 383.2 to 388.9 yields 1.59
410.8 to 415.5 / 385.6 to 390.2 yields 1.44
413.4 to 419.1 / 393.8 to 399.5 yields 1.38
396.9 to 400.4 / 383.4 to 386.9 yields 1.21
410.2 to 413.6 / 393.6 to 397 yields 1.20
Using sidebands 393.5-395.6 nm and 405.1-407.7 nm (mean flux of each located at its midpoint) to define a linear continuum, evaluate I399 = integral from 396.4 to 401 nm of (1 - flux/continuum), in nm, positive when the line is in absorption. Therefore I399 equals 0.41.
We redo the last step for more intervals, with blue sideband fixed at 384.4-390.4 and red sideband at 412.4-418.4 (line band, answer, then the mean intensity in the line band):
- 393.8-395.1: -0.122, 0.493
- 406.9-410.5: 0.333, 0.469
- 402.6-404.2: -0.308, 0.587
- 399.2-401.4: -0.438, 0.573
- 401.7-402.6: -0.116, 0.55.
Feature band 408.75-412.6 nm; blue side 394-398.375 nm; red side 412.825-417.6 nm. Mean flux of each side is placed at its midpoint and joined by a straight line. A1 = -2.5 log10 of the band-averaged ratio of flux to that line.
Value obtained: 0.207 mag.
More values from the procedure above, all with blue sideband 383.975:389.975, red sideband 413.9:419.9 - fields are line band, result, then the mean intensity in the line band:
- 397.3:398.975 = 0.05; 0.442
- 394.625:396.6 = 0.02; 0.443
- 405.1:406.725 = -0.11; 0.55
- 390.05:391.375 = -0.13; 0.481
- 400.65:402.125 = -0.20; 0.575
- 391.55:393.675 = 0.01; 0.434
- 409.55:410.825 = 0.43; 0.348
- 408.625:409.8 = 0.14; 0.45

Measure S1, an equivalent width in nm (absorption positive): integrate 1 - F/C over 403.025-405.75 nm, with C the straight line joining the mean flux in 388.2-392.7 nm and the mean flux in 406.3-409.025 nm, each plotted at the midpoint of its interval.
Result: -0.39 nm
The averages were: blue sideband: 0.417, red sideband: 0.53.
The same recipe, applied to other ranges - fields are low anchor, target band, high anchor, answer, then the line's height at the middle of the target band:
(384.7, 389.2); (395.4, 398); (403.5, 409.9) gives 0.64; 0.48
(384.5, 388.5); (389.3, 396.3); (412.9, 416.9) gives 0.35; 0.477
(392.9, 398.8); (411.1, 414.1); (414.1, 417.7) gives 0.08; 0.532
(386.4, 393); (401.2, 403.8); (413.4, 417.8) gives -0.43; 0.491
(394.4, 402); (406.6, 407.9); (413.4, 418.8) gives -0.11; 0.514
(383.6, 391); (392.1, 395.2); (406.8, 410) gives -0.08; 0.436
